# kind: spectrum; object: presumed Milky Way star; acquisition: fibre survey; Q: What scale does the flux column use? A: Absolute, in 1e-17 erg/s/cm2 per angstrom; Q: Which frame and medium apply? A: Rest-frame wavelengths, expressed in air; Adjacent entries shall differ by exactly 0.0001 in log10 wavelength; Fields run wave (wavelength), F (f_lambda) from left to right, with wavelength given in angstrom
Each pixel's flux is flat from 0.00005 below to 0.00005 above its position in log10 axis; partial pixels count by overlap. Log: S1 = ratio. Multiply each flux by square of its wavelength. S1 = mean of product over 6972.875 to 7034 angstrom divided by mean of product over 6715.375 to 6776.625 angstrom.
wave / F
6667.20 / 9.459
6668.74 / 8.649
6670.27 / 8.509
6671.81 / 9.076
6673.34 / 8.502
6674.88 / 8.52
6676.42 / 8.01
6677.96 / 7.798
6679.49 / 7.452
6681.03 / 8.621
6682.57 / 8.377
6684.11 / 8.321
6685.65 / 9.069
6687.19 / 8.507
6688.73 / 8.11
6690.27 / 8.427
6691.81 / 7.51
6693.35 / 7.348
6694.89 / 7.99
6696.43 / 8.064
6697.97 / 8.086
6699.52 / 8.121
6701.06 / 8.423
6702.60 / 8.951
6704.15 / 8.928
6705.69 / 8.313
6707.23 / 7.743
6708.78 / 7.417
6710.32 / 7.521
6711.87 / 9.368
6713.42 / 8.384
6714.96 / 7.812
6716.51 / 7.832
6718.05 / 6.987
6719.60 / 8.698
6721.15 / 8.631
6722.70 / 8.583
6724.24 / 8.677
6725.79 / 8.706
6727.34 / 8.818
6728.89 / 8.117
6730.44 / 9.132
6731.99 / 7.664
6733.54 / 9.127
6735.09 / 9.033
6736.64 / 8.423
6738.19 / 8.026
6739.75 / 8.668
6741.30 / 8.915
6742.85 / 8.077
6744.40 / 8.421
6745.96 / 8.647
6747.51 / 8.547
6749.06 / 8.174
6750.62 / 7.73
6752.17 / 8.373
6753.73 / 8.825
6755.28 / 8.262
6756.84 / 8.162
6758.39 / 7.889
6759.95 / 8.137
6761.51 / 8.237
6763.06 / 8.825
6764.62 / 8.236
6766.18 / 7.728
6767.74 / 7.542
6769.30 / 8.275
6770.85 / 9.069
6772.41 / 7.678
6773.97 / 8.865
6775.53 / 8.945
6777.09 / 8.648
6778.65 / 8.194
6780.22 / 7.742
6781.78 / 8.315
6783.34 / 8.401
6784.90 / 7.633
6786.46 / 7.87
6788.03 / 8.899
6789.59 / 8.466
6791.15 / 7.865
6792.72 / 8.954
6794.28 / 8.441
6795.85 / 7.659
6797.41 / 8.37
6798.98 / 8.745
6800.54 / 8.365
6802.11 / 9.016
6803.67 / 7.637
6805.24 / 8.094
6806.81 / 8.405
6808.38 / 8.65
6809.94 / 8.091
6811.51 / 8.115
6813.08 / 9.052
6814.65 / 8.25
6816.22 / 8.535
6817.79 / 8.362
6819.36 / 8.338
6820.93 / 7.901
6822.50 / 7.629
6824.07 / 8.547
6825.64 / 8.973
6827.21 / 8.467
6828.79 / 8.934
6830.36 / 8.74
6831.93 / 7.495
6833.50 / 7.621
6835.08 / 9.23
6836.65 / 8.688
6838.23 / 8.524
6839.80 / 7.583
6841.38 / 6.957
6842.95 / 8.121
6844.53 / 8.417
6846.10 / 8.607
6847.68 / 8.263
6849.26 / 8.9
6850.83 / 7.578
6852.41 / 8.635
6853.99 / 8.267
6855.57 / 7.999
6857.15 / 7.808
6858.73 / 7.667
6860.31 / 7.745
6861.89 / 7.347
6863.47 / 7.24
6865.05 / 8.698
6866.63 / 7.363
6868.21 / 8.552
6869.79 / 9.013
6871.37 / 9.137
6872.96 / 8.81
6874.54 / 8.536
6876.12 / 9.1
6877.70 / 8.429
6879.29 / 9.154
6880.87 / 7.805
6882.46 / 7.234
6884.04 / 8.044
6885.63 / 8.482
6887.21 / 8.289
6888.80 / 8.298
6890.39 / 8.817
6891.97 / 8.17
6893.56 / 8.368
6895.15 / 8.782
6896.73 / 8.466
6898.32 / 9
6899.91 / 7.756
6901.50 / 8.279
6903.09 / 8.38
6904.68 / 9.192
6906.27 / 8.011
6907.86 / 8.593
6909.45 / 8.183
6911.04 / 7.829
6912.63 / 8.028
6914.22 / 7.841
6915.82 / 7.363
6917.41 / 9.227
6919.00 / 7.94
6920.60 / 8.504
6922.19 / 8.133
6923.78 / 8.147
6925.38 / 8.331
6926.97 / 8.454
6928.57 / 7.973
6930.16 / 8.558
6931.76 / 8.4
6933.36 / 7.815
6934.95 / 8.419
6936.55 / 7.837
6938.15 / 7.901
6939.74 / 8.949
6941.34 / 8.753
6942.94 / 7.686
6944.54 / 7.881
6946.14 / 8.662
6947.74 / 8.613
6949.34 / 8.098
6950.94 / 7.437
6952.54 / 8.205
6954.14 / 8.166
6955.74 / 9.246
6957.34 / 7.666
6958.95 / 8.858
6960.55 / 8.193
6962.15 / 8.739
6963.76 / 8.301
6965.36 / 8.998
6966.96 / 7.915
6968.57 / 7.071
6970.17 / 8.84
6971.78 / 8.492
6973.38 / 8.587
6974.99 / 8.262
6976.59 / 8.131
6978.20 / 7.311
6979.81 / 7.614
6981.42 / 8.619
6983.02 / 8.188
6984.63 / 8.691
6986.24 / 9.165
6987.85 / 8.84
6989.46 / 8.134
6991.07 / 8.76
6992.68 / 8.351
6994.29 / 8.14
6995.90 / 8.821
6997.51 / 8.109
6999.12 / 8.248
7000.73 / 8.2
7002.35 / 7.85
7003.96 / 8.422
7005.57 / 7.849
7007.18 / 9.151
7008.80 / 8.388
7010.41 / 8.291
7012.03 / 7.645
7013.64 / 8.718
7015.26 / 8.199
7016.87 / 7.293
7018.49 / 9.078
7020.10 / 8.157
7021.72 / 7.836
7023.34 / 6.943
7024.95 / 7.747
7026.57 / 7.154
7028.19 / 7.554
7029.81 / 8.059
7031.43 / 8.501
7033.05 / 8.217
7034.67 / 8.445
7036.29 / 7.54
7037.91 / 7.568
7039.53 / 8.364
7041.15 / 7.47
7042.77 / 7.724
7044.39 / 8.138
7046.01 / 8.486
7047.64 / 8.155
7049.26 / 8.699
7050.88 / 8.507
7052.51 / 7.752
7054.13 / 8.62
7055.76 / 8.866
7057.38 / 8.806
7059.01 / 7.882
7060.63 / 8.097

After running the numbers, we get 1.05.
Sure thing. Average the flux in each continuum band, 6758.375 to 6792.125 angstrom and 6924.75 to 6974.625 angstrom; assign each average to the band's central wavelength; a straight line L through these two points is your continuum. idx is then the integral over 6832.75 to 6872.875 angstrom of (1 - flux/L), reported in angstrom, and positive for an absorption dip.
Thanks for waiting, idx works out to 0.5 angstrom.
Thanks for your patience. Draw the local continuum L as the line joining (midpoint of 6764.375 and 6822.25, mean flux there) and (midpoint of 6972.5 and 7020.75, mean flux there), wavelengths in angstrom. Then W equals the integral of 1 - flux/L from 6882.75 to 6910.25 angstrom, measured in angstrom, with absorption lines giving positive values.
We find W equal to -0.3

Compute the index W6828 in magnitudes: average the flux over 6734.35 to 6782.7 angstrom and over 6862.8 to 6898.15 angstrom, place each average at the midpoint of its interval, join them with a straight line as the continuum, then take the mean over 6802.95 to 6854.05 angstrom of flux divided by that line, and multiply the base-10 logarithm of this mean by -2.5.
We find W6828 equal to 0.01 mag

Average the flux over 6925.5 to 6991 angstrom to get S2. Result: 8.3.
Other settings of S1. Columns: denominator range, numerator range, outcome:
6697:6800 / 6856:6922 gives 1.04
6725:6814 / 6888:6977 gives 1.04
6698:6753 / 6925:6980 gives 1.05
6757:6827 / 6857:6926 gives 1.03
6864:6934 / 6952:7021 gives 1.02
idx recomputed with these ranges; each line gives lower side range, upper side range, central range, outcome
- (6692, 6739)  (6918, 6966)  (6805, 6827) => -0.2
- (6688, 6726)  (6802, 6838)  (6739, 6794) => -0.3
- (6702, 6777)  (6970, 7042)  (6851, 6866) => 0.7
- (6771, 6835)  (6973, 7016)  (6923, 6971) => 0.3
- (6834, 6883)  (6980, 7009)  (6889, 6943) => 0.1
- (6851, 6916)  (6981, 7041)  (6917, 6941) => -0.2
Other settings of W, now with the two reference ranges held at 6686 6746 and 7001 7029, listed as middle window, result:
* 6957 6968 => -0.4 angstrom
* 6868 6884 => -0.8 angstrom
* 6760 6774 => 0.1 angstrom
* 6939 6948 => -0.4 angstrom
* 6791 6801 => -0.2 angstrom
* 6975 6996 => -0.8 angstrom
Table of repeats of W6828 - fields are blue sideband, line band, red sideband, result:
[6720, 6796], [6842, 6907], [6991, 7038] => -0.01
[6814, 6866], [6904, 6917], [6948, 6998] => 0.01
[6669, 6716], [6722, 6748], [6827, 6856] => -0.04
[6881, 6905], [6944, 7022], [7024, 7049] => -0.03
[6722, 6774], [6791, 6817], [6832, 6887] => -0.01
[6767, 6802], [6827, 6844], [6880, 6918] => 0.01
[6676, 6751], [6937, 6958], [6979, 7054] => -0.01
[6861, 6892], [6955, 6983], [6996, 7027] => -0.01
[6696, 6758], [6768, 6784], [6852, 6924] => -0.01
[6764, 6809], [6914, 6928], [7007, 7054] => -0.01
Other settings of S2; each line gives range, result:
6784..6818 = 8.34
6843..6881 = 8.3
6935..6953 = 8.19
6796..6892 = 8.29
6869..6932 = 8.38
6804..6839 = 8.38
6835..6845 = 8.14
